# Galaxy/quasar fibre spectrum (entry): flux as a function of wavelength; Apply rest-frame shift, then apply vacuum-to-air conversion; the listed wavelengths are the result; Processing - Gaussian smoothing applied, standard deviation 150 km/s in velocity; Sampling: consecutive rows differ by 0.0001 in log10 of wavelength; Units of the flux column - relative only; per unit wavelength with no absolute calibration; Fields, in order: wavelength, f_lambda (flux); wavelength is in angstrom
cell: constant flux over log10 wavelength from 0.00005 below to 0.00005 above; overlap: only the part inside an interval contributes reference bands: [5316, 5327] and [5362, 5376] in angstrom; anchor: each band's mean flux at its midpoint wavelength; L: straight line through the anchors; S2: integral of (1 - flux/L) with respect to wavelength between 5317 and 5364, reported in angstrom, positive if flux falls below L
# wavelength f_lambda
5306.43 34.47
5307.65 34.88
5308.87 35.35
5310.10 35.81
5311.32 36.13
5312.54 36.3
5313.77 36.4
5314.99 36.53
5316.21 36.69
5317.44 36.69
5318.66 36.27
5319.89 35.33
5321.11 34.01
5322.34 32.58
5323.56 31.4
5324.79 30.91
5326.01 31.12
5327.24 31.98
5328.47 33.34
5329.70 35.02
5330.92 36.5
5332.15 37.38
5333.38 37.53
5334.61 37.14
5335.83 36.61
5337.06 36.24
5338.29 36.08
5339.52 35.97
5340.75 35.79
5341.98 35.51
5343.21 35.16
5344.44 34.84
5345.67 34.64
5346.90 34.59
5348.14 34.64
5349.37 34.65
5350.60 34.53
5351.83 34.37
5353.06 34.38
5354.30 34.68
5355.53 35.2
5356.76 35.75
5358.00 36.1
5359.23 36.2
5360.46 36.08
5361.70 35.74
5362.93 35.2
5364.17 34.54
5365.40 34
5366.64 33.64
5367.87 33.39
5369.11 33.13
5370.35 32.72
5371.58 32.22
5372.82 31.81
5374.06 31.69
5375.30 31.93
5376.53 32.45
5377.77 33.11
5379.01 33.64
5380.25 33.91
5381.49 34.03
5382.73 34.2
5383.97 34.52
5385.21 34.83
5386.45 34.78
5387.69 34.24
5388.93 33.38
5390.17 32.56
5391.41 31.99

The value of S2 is -2.1 angstrom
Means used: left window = 33.7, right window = 33.2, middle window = 35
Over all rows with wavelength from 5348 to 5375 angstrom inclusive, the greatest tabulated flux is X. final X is 36.2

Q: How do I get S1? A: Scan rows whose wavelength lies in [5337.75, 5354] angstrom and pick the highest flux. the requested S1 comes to 36.08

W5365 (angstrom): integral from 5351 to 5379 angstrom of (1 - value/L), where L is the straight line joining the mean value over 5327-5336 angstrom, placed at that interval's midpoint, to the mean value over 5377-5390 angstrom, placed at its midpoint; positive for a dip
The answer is 0.5 angstrom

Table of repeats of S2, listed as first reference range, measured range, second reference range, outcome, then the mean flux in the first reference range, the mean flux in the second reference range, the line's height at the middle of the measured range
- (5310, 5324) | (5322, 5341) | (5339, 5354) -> 0.22 angstrom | 35.4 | 34.9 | 35.1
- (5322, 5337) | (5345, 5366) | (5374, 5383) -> -0.79 angstrom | 34.4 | 33.2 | 33.7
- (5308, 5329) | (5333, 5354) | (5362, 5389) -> -0.81 angstrom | 34.5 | 33.5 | 34.1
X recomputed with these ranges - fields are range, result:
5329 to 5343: 37.53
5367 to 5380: 33.64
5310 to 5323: 36.69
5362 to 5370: 35.2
